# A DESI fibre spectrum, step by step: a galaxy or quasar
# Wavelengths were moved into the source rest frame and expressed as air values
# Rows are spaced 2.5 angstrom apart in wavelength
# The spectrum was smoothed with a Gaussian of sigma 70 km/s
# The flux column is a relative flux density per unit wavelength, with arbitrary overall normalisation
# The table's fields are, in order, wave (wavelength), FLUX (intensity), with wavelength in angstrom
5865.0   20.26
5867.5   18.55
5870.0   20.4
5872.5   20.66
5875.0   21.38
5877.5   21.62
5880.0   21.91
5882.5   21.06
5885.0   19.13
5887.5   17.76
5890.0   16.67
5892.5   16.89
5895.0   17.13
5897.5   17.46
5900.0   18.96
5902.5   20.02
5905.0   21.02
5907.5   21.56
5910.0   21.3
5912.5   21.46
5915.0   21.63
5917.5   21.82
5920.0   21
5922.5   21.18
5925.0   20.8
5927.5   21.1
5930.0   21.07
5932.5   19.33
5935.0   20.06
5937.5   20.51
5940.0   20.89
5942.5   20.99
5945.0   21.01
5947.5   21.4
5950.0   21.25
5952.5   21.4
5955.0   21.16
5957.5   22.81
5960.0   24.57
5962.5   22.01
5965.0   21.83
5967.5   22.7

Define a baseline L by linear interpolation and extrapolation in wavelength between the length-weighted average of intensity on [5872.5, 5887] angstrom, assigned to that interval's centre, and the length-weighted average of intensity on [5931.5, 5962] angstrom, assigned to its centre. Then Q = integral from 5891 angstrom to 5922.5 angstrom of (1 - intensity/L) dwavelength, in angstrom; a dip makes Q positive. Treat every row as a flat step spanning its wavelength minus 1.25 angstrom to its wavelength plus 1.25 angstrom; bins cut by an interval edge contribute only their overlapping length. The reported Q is 1.5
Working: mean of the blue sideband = 20.8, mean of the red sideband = 21.3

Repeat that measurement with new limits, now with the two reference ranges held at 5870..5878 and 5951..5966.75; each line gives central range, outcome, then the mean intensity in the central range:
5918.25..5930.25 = 0.4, 21.1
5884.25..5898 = 2.5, 17.5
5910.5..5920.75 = 0.1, 21.5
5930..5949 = 1.2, 20.6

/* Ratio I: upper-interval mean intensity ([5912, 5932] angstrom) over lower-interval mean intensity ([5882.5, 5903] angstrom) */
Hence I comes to 1.17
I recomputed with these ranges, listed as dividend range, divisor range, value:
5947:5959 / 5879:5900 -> 1.17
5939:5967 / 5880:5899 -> 1.19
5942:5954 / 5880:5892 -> 1.12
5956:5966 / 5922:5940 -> 1.11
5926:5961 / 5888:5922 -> 1.07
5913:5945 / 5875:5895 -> 1.08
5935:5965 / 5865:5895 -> 1.10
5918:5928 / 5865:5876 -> 1.04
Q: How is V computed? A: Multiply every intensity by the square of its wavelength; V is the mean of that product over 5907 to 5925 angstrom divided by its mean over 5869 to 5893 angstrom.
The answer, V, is 1.09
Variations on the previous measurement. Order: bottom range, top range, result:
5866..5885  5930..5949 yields 1.02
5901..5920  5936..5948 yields 1.00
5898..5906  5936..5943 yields 1.07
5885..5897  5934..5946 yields 1.21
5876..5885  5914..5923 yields 1.02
